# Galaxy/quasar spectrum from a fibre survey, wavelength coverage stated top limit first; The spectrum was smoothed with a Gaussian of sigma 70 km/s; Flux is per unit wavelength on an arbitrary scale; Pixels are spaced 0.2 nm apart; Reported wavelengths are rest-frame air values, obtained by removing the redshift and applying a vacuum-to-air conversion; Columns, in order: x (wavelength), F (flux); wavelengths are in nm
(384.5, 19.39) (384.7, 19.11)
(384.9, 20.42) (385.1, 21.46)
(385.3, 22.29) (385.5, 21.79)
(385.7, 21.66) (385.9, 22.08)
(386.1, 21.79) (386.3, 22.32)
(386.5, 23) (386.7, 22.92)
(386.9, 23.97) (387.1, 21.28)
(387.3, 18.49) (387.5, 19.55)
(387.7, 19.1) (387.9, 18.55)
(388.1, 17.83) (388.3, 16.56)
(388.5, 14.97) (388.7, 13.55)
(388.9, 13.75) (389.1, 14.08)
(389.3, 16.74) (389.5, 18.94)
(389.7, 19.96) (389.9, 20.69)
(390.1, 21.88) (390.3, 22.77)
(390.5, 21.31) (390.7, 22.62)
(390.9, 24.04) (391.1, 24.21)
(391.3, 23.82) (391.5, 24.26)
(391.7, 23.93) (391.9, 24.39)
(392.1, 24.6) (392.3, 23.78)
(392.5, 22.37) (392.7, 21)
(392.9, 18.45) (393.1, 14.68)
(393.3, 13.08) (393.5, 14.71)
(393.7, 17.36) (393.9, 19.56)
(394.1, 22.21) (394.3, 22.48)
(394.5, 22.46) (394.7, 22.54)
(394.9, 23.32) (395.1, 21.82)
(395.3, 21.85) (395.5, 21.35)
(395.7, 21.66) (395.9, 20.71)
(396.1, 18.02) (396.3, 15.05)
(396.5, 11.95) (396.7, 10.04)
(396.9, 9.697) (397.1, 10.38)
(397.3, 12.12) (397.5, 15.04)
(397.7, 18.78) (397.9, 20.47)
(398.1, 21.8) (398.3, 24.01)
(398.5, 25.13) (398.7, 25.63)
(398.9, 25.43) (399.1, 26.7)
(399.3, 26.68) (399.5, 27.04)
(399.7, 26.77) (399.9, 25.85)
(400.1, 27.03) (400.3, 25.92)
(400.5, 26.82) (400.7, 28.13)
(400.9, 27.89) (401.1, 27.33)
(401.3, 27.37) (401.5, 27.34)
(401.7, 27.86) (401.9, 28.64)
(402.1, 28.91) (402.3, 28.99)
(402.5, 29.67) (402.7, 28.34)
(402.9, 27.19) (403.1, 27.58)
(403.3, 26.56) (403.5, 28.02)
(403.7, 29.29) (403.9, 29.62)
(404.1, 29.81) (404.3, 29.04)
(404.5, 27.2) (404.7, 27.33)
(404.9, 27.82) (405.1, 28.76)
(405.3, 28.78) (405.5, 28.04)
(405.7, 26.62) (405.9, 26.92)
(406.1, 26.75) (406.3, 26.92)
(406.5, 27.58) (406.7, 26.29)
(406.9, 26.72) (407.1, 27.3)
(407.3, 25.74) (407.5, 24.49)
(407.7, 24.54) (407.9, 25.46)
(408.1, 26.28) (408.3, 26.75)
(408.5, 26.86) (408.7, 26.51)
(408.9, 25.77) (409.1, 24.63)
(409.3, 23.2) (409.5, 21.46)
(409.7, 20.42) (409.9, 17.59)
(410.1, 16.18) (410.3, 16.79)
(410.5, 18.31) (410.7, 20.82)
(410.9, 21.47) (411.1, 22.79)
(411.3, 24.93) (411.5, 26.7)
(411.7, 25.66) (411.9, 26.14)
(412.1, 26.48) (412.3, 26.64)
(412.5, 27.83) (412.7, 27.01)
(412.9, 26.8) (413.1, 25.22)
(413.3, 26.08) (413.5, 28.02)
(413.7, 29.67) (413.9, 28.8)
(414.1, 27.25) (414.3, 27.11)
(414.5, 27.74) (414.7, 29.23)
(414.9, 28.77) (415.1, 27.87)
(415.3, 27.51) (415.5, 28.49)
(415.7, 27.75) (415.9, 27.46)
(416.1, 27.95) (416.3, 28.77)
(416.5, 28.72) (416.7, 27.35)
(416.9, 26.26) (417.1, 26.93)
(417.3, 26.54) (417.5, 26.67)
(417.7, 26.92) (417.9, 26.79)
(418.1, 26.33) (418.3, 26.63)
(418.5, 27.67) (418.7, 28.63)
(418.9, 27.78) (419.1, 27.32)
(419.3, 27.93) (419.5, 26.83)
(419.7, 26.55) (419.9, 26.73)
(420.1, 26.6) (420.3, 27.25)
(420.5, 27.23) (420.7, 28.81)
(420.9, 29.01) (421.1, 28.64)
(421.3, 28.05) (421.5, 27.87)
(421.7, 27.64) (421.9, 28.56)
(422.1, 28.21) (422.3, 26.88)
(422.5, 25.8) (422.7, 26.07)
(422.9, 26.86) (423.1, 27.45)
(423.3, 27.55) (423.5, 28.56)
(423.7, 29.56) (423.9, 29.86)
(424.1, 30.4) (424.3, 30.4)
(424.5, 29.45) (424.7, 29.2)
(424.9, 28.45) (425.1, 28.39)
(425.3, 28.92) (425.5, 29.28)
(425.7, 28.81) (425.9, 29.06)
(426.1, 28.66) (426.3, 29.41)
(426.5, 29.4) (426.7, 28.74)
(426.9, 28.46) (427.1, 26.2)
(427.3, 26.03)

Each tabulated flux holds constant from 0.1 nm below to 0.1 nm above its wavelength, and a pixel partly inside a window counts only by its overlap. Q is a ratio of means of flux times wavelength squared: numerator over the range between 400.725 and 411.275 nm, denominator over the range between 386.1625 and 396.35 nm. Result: 1.4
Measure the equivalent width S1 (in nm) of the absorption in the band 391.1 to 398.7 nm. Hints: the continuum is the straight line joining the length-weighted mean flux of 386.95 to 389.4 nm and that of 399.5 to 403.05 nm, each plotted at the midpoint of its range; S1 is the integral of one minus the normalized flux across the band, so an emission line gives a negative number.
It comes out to 0.92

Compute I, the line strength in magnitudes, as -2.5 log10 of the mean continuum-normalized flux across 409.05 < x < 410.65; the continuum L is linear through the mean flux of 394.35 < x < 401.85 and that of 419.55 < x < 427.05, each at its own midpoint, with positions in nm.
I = 0.258 mag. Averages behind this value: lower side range 22.2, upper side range 28.3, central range 19.7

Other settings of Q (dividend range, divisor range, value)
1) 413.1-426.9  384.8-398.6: 1.63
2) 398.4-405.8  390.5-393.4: 1.33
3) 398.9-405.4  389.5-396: 1.37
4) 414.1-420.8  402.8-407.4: 1.06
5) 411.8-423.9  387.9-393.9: 1.60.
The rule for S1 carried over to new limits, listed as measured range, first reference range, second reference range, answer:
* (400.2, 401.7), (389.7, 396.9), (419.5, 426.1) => -0.33 nm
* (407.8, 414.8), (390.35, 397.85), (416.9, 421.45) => 0.02 nm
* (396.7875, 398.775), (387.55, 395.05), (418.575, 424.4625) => 0.33 nm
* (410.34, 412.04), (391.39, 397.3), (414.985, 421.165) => 0.13 nm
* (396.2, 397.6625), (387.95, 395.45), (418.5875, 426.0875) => 0.63 nm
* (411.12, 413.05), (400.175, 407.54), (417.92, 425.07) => 0.10 nm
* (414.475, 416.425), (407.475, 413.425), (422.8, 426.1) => -0.18 nm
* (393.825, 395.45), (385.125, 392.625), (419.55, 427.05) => 0.00 nm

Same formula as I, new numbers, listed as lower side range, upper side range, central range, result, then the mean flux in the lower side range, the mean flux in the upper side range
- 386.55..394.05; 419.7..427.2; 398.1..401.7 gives -0.18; 19.9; 28.3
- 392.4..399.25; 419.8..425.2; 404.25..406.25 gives -0.23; 19.2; 28.1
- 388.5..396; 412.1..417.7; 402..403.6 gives -0.18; 20.5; 27.5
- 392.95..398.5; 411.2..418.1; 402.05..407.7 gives -0.22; 18.2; 27.3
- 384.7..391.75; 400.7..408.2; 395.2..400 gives 0.22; 20.4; 27.5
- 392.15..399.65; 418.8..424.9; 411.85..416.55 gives -0.08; 19.8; 28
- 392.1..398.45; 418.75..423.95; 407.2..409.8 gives -0.07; 18.6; 27.7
